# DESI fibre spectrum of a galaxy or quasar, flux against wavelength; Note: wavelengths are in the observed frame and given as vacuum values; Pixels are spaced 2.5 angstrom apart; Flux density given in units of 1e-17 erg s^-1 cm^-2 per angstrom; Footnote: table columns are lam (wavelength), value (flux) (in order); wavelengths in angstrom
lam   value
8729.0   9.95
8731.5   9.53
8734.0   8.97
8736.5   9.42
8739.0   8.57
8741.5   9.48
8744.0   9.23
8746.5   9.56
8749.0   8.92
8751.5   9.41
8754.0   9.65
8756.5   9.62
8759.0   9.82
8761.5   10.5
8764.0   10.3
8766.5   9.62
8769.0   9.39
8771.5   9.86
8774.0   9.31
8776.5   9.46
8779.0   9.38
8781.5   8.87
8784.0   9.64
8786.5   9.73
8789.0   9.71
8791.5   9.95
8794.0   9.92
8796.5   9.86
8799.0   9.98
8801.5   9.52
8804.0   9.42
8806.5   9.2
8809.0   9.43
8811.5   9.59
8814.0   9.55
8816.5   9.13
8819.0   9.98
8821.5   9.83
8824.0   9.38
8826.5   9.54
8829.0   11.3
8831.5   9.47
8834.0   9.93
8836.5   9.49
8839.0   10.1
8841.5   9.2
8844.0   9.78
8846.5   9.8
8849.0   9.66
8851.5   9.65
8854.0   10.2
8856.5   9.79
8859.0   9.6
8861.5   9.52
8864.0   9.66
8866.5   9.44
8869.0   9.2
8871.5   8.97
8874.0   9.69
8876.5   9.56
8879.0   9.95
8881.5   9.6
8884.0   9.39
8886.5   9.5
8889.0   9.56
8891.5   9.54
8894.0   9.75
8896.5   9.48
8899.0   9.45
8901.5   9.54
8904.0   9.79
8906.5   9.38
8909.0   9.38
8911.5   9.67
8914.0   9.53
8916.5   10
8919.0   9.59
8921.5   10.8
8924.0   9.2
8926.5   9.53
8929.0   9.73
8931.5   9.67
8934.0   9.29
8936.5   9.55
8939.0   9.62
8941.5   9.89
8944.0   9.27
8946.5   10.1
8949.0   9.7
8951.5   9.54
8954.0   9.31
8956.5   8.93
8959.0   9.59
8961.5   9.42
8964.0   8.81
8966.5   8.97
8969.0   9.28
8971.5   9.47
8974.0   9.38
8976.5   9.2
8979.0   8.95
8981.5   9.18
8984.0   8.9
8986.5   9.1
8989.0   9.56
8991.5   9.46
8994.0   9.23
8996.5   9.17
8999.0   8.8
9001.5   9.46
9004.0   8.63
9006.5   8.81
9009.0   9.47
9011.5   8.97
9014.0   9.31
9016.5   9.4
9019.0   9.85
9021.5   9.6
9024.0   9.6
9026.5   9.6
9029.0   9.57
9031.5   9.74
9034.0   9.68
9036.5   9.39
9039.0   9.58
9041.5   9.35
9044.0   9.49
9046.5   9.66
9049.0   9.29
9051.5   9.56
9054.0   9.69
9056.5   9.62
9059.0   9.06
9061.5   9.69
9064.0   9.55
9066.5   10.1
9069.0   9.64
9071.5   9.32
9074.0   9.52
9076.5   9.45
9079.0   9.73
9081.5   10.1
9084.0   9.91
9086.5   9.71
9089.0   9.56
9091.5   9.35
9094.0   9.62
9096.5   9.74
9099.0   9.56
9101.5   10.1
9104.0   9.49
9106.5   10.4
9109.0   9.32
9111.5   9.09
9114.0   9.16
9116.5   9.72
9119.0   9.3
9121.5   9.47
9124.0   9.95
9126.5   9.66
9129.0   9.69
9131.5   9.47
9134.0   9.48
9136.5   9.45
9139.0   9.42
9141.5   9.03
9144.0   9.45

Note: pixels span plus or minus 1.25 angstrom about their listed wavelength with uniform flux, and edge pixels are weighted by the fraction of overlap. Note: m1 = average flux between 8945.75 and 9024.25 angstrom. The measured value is 9.28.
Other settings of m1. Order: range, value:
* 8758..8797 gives 9.7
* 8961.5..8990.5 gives 9.18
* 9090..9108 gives 9.74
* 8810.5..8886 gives 9.66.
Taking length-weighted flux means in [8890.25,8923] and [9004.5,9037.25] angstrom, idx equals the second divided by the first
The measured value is 0.98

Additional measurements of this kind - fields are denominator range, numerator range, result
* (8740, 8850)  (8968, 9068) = 0.97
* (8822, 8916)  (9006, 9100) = 0.99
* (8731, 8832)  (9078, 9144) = 1.00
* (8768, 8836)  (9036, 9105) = 1.00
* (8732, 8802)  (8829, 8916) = 1.01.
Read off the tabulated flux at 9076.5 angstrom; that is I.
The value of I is 9.45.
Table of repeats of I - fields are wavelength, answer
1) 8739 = 8.57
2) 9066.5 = 10.1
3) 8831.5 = 9.47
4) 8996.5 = 9.17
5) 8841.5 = 9.2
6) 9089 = 9.56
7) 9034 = 9.68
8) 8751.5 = 9.41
